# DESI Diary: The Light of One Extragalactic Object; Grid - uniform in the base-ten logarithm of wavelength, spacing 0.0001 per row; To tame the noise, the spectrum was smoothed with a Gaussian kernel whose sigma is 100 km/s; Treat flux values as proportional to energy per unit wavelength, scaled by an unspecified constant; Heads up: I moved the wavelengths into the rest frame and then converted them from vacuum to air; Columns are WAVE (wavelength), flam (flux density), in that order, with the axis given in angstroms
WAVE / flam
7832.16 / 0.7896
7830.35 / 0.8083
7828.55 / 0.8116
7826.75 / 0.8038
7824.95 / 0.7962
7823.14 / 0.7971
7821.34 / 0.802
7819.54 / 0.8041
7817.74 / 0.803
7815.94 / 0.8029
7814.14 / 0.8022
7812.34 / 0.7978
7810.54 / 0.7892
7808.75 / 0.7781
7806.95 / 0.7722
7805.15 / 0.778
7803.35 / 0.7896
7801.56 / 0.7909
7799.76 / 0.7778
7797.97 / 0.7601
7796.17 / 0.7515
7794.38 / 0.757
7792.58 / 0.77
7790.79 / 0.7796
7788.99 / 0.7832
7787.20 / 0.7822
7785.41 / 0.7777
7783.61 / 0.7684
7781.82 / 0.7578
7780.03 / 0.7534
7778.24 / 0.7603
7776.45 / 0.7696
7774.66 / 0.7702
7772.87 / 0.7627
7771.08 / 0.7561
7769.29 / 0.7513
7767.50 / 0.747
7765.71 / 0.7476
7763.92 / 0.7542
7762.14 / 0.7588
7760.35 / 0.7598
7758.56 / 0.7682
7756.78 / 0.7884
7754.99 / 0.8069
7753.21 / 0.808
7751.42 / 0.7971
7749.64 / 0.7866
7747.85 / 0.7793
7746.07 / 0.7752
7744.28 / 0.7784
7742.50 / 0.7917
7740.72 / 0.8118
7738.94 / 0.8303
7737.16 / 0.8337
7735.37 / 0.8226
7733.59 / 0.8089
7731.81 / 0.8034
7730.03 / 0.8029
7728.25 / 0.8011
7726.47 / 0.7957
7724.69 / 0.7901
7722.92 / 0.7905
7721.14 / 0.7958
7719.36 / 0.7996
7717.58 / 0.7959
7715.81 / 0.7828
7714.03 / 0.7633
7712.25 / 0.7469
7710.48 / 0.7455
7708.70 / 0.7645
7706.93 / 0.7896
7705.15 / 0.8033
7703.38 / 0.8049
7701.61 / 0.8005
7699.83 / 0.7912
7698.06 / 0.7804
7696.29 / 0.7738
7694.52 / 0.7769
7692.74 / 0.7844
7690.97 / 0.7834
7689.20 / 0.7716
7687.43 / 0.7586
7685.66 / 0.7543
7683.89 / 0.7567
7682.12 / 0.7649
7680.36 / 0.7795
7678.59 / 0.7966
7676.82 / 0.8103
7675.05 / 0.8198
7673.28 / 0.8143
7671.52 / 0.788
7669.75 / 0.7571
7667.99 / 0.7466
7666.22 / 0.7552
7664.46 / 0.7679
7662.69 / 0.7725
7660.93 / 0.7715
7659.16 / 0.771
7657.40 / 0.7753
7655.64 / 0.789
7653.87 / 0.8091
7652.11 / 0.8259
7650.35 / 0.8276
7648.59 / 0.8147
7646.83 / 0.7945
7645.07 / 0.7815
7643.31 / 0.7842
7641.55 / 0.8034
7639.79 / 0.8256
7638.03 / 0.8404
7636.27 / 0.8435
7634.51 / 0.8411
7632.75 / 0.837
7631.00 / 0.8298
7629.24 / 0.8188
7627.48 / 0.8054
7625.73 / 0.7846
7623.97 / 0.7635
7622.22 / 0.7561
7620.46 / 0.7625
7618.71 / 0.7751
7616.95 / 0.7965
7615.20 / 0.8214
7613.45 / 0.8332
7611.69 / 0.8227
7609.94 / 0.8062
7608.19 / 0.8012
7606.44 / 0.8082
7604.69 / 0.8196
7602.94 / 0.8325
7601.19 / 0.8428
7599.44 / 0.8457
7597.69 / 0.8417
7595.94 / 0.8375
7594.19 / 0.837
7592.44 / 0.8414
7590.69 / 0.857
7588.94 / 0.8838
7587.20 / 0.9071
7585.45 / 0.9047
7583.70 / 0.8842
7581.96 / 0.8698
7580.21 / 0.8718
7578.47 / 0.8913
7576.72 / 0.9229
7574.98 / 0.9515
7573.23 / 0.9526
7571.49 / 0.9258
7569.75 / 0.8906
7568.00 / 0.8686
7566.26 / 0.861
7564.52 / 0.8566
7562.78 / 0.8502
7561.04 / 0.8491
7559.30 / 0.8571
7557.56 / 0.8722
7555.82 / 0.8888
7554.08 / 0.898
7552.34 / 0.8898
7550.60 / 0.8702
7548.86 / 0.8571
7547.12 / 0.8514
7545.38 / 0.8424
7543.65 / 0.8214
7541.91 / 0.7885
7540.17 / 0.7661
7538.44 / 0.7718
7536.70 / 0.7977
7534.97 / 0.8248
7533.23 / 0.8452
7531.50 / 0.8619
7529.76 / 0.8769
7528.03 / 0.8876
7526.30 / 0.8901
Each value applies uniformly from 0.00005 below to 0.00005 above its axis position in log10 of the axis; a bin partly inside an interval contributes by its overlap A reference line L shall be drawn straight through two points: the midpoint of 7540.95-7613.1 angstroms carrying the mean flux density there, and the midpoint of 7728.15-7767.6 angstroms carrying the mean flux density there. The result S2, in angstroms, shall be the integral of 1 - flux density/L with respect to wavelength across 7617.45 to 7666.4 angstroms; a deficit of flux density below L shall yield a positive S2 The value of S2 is 2.16 angstroms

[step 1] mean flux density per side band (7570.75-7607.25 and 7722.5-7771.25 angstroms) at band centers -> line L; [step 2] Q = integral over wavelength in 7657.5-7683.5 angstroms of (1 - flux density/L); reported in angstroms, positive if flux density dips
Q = 1.6 angstroms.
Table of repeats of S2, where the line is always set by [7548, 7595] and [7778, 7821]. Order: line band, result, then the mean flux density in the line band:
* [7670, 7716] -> 2.59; 0.781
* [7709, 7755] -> 0.92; 0.793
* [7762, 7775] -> 0.62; 0.755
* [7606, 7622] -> 1.15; 0.801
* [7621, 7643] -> 1.12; 0.811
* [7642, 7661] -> 1.12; 0.796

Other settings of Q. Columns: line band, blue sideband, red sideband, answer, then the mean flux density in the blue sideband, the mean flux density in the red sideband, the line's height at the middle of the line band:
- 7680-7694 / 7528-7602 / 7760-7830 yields 0.83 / 0.863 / 0.777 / 0.817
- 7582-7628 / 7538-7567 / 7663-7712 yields -0.31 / 0.848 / 0.779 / 0.821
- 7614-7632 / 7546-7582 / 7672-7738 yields 1.08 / 0.883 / 0.788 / 0.843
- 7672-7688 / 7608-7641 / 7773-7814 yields 0.26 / 0.809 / 0.774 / 0.797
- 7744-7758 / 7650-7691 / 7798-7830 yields -0.03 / 0.781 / 0.793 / 0.788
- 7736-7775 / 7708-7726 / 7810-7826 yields 0.28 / 0.778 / 0.799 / 0.786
